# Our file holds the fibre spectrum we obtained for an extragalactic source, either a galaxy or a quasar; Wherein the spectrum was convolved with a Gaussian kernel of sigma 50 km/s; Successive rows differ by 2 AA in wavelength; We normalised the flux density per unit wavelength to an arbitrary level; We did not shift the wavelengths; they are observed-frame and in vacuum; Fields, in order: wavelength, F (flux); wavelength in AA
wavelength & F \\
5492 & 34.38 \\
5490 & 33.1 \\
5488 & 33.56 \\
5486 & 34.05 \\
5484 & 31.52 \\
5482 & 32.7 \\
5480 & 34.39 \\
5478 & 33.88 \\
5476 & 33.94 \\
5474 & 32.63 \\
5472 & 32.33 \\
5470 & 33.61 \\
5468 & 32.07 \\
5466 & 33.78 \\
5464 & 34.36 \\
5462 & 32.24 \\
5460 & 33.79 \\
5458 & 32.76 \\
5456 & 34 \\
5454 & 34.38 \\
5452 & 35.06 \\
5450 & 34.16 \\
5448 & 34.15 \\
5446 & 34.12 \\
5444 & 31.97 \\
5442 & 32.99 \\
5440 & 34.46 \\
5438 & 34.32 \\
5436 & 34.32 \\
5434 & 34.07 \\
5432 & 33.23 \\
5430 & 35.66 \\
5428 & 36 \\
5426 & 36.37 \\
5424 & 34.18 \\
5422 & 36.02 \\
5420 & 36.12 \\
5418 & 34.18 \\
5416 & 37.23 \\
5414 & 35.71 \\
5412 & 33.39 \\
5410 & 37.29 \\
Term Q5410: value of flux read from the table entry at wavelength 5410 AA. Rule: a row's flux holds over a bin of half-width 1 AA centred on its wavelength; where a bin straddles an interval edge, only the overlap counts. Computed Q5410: 37.29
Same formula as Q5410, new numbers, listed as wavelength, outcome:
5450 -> 34.16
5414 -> 35.71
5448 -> 34.15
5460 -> 33.79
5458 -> 32.76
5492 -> 34.38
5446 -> 34.12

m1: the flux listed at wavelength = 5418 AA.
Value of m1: 34.18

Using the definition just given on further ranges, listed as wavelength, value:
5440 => 34.46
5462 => 32.24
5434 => 34.07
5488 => 33.56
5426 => 36.37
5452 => 35.06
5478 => 33.88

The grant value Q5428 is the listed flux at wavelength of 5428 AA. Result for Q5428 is 36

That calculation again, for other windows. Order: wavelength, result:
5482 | 32.7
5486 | 34.05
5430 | 35.66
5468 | 32.07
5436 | 34.32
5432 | 33.23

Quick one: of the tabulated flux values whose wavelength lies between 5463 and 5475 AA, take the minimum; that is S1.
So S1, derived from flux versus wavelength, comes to 32.07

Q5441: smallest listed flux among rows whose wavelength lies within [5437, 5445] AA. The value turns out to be 31.97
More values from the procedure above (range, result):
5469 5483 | 32.33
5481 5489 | 31.52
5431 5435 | 33.23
